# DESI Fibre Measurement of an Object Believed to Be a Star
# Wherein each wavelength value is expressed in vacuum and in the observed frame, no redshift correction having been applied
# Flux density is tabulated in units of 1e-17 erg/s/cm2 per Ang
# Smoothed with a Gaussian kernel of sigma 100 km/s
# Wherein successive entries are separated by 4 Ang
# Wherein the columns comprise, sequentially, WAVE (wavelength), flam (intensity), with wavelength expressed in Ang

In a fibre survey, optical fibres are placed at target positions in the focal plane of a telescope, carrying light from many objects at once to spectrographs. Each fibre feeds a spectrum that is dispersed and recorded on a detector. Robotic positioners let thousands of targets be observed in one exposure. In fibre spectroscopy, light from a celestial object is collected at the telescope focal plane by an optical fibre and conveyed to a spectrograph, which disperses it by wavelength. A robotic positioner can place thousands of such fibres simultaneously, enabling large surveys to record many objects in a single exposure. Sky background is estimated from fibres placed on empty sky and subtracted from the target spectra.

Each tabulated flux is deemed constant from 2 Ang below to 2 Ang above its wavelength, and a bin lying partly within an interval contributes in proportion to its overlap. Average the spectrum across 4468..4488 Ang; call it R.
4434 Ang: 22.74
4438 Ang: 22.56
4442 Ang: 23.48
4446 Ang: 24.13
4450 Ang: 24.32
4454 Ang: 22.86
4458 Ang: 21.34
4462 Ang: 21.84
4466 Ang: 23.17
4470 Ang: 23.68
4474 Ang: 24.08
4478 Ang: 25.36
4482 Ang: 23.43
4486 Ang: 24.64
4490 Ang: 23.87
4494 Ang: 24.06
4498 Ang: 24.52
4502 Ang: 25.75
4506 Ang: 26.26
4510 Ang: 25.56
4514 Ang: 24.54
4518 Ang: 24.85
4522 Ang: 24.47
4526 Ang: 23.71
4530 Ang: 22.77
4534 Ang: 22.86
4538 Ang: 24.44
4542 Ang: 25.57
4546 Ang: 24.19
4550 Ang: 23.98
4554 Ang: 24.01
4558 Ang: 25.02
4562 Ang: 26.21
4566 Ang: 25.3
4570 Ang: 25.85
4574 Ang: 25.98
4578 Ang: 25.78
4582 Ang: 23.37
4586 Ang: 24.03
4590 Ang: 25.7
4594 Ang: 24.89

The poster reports 24.2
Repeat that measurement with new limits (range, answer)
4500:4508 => 26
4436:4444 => 23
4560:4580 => 25.8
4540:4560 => 24.6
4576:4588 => 24.4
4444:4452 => 24.2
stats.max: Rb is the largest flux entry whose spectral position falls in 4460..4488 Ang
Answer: 25.36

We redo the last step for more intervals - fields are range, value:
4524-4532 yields 23.71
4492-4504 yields 25.75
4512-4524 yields 24.85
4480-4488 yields 24.64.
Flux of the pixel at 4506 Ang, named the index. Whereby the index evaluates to 26.26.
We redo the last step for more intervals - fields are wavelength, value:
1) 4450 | 24.32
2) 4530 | 22.77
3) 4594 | 24.89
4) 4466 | 23.17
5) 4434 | 22.74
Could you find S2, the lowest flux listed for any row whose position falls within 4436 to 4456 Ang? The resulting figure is 22.56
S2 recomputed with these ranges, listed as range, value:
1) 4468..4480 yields 23.68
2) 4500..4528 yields 23.71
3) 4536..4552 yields 23.98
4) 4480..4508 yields 23.43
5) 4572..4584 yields 23.37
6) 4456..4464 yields 21.34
